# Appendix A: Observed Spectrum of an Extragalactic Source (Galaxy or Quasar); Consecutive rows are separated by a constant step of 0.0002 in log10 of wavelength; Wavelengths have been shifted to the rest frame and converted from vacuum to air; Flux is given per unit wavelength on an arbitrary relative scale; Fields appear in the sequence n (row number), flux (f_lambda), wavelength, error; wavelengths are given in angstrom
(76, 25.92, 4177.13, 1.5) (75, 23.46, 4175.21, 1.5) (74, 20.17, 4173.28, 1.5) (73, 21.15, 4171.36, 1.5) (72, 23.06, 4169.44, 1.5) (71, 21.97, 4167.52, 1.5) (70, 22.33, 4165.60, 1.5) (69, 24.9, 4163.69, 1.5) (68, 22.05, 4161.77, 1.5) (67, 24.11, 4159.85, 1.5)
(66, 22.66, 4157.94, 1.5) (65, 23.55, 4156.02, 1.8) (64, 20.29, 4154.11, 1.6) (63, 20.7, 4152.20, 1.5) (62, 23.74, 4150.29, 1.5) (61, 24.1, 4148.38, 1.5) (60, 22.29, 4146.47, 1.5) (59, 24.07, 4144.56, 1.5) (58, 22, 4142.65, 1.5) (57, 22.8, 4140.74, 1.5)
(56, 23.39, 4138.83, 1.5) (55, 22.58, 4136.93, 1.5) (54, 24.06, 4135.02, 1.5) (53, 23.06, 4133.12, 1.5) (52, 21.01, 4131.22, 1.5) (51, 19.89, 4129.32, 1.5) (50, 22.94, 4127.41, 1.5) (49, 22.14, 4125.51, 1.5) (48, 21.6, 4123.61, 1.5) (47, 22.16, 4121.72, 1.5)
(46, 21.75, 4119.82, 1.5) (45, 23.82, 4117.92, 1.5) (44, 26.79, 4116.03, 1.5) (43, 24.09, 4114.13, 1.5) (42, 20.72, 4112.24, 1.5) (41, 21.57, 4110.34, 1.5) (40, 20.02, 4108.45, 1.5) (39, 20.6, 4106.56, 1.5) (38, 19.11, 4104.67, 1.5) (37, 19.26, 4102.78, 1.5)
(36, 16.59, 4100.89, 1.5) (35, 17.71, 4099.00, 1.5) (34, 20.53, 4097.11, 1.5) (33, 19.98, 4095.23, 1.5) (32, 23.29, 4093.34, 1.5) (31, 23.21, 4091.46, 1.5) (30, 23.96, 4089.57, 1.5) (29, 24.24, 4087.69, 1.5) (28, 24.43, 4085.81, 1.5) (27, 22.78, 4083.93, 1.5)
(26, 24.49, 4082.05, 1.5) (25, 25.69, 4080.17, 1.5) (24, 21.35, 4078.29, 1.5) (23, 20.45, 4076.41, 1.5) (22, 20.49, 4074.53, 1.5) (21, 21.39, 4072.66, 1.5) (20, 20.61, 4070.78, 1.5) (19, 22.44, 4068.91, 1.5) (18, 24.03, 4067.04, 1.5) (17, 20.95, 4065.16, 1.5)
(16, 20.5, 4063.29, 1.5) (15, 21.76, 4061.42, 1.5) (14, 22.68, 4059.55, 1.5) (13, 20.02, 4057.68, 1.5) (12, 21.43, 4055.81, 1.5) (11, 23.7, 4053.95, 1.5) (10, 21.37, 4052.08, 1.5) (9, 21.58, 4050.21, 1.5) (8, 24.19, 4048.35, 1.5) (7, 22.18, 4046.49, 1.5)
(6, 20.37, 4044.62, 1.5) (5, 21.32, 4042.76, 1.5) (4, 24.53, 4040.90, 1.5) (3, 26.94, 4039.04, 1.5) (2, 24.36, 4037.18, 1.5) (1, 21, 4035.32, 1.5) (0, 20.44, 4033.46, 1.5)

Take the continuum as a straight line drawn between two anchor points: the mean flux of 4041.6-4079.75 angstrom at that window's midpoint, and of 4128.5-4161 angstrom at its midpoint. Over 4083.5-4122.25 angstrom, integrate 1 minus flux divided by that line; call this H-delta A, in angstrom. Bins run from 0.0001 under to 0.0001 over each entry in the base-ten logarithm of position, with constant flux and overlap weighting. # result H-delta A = 0.8 angstrom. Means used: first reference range 21.7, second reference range 22.6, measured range 21.7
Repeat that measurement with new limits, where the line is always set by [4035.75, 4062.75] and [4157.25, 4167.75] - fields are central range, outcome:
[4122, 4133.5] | 0.60 angstrom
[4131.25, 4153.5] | 0.13 angstrom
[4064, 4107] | 2.04 angstrom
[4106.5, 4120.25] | 0.18 angstrom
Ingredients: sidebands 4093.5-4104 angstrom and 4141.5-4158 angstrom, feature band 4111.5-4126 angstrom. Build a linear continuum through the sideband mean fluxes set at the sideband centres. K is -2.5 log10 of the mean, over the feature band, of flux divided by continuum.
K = -0.12 mag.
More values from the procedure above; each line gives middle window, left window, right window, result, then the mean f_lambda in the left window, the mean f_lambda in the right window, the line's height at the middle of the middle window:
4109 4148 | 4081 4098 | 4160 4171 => 0.01 mag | 23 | 22.9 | 22.9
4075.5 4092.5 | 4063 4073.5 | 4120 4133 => -0.08 mag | 21.7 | 21.7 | 21.7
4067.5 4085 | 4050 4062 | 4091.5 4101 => -0.06 mag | 21.8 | 20.2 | 21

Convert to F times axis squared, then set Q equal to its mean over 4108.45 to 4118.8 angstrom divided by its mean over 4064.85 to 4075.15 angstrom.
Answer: 1.1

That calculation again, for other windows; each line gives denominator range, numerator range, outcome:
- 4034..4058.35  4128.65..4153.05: 1.05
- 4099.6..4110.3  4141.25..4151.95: 1.22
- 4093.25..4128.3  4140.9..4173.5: 1.09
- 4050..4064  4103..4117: 1.03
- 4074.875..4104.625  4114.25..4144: 1.07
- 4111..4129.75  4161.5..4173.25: 1.01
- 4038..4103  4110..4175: 1.06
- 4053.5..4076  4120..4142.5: 1.07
